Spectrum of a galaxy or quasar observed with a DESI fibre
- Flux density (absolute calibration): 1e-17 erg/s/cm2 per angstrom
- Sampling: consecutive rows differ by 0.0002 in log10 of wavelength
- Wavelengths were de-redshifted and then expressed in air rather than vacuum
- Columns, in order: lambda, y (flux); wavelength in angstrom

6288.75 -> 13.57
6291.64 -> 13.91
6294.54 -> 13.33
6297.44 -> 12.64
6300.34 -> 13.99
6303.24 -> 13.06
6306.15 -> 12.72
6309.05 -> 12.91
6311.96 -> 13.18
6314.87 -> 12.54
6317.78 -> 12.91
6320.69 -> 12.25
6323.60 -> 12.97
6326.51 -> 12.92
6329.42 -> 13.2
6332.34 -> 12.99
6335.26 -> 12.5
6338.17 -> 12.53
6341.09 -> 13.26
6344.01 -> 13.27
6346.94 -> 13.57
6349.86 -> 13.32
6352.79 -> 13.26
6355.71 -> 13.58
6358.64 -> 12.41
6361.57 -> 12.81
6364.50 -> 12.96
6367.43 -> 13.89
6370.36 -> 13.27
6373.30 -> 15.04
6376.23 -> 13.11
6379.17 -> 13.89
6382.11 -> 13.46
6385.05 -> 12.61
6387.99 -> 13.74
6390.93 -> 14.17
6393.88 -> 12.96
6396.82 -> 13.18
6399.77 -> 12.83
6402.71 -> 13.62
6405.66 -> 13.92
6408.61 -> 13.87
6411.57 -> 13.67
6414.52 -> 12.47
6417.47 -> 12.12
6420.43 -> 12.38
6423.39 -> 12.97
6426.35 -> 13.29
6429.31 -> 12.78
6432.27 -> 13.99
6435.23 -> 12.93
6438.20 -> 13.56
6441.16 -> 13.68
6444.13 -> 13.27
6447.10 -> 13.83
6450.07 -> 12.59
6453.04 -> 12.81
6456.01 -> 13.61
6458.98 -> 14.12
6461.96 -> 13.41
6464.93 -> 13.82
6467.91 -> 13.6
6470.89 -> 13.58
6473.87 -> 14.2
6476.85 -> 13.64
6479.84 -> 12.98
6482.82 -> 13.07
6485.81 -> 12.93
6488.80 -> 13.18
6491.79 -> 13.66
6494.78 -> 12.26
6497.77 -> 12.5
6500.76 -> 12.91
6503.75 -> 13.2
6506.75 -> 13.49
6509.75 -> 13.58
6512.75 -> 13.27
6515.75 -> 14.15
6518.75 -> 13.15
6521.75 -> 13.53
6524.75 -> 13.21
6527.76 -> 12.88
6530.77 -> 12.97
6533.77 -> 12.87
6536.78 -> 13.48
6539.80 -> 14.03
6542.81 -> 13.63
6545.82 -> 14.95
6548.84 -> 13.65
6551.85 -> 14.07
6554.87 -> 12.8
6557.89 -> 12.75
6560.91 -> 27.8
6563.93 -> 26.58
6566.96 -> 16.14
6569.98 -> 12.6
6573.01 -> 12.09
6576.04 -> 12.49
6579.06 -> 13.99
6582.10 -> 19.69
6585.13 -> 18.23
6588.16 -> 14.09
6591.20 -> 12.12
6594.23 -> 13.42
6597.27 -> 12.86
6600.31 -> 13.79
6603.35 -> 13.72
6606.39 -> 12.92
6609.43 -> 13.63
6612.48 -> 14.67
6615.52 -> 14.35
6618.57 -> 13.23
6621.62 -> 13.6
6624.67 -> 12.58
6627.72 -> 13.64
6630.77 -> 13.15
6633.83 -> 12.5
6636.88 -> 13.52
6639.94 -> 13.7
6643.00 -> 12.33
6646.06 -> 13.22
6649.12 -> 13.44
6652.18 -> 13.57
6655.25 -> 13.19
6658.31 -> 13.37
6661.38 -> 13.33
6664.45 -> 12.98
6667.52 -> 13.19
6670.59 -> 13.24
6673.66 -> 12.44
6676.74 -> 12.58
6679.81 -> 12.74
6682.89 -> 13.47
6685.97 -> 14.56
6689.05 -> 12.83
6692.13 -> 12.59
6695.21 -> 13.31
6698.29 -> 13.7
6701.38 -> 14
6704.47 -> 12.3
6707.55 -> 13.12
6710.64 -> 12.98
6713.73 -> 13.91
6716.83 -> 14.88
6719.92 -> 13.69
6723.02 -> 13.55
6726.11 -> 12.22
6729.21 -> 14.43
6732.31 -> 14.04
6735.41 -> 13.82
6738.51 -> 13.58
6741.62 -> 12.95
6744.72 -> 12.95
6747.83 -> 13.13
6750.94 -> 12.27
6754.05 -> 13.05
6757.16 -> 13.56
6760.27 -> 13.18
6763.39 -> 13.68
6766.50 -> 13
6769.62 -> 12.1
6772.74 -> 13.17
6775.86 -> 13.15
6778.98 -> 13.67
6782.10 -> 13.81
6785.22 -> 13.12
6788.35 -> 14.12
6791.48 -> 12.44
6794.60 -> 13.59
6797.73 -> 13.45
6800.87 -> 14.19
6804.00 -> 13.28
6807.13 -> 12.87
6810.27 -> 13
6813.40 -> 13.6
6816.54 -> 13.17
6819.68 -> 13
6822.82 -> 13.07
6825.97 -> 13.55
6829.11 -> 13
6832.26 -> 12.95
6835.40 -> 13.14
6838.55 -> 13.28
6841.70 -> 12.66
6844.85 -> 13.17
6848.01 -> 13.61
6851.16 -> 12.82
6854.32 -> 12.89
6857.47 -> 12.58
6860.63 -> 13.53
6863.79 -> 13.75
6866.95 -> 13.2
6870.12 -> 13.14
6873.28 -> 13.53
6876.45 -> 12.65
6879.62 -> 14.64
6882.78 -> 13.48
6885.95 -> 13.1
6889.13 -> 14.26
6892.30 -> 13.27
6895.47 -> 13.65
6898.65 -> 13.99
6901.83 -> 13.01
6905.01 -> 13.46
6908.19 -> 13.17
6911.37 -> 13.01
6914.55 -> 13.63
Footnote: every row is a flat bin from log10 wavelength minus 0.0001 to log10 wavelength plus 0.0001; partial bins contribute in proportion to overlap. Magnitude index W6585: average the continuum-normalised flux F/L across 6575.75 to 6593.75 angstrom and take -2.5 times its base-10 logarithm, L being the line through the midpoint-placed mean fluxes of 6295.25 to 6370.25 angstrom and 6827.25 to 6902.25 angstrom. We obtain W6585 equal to -0.16 mag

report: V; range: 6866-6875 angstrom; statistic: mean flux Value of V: 13.3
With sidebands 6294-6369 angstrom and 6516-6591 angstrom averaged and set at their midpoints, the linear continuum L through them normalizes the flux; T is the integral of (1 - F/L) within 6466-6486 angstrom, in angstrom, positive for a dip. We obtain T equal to 1.2 angstrom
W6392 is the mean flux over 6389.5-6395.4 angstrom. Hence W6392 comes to 13.6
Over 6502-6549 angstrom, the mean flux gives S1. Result 13.5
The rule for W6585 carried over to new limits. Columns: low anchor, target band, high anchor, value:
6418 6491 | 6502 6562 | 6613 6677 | -0.06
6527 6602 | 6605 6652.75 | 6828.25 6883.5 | 0.09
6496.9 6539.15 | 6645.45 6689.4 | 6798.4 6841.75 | 0.00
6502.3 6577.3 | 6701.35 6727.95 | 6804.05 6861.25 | 0.02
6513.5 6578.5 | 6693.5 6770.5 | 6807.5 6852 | 0.03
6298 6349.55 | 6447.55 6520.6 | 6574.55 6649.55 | 0.01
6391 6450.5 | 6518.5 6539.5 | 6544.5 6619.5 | 0.10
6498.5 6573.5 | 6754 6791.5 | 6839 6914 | 0.04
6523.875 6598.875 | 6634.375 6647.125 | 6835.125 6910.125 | 0.11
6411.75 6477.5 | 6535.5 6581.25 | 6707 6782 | -0.16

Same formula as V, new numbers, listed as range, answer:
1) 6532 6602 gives 15.1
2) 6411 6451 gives 13.1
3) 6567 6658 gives 13.7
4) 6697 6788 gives 13.4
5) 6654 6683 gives 13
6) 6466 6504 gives 13.2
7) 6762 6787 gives 13.2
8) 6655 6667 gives 13.2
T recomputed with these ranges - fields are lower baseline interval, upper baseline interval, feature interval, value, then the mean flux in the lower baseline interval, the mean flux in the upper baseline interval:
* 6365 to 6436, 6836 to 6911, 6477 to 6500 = 0.62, 13.3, 13.3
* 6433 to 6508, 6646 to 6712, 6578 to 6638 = -3.41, 13.3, 13.2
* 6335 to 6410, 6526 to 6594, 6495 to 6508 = 1.47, 13.4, 15.1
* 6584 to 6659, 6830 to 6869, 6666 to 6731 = 0.34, 13.5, 13.1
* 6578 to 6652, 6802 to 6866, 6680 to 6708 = 0.61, 13.8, 13.2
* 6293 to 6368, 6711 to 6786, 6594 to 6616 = -0.67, 13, 13.4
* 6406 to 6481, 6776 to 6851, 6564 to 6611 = -4.18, 13.3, 13.3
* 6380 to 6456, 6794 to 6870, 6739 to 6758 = 0.32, 13.2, 13.2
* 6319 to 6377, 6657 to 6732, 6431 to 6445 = -0.31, 13.2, 13.3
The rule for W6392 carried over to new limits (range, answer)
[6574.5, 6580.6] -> 13.2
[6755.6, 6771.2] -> 13.1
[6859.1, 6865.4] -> 13.6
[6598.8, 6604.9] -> 13.8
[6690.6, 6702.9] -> 13.4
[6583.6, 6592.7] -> 14.8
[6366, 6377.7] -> 13.8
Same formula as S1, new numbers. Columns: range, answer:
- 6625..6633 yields 13.2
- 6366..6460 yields 13.4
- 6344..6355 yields 13.4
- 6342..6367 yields 13.2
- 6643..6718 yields 13.3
